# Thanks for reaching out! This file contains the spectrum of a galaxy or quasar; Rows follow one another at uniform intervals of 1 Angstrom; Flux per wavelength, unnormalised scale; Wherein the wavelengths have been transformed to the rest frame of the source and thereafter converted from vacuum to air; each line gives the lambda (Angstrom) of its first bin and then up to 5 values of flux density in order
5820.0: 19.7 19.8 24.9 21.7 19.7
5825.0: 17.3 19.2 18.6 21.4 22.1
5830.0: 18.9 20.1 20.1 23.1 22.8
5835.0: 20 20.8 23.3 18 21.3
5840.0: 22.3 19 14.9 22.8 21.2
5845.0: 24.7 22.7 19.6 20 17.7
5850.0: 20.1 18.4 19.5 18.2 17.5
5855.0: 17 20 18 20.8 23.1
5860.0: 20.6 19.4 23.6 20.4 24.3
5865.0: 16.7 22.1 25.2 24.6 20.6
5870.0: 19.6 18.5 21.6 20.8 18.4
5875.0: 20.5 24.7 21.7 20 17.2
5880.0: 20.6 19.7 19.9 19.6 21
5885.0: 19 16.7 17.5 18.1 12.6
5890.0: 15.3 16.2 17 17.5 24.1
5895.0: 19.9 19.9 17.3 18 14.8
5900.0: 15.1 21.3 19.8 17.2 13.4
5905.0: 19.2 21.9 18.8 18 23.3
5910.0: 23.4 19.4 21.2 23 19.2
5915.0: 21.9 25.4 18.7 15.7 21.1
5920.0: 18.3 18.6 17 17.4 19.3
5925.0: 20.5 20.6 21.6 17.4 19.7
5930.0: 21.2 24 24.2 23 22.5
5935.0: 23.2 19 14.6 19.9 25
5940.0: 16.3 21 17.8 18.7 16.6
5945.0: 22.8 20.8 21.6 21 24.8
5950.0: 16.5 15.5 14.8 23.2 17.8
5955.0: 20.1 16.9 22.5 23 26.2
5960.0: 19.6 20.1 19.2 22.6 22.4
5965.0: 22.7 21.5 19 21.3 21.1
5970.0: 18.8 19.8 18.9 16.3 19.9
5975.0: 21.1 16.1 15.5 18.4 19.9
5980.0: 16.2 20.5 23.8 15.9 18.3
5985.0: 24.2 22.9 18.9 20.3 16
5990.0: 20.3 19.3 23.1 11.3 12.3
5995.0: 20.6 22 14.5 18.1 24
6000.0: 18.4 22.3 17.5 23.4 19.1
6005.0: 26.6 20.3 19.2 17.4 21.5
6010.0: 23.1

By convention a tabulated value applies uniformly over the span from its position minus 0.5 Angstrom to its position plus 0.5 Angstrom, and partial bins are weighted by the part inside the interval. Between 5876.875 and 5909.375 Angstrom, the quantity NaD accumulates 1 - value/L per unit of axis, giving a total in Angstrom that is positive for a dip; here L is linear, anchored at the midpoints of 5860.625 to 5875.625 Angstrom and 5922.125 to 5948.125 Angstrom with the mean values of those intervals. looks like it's 3.66 Angstrom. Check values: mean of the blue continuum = 21.1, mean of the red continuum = 20.3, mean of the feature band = 18.5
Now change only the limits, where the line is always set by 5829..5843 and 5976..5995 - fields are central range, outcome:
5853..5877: -0.71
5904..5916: -0.68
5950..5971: -1.44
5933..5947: -0.57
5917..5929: 0.35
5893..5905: 0.90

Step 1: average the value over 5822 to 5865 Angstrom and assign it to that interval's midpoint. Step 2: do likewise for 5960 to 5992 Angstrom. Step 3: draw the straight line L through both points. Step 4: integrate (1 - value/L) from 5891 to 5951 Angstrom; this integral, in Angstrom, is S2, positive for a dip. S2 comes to 0.7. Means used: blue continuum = 20.3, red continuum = 19.8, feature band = 19.8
